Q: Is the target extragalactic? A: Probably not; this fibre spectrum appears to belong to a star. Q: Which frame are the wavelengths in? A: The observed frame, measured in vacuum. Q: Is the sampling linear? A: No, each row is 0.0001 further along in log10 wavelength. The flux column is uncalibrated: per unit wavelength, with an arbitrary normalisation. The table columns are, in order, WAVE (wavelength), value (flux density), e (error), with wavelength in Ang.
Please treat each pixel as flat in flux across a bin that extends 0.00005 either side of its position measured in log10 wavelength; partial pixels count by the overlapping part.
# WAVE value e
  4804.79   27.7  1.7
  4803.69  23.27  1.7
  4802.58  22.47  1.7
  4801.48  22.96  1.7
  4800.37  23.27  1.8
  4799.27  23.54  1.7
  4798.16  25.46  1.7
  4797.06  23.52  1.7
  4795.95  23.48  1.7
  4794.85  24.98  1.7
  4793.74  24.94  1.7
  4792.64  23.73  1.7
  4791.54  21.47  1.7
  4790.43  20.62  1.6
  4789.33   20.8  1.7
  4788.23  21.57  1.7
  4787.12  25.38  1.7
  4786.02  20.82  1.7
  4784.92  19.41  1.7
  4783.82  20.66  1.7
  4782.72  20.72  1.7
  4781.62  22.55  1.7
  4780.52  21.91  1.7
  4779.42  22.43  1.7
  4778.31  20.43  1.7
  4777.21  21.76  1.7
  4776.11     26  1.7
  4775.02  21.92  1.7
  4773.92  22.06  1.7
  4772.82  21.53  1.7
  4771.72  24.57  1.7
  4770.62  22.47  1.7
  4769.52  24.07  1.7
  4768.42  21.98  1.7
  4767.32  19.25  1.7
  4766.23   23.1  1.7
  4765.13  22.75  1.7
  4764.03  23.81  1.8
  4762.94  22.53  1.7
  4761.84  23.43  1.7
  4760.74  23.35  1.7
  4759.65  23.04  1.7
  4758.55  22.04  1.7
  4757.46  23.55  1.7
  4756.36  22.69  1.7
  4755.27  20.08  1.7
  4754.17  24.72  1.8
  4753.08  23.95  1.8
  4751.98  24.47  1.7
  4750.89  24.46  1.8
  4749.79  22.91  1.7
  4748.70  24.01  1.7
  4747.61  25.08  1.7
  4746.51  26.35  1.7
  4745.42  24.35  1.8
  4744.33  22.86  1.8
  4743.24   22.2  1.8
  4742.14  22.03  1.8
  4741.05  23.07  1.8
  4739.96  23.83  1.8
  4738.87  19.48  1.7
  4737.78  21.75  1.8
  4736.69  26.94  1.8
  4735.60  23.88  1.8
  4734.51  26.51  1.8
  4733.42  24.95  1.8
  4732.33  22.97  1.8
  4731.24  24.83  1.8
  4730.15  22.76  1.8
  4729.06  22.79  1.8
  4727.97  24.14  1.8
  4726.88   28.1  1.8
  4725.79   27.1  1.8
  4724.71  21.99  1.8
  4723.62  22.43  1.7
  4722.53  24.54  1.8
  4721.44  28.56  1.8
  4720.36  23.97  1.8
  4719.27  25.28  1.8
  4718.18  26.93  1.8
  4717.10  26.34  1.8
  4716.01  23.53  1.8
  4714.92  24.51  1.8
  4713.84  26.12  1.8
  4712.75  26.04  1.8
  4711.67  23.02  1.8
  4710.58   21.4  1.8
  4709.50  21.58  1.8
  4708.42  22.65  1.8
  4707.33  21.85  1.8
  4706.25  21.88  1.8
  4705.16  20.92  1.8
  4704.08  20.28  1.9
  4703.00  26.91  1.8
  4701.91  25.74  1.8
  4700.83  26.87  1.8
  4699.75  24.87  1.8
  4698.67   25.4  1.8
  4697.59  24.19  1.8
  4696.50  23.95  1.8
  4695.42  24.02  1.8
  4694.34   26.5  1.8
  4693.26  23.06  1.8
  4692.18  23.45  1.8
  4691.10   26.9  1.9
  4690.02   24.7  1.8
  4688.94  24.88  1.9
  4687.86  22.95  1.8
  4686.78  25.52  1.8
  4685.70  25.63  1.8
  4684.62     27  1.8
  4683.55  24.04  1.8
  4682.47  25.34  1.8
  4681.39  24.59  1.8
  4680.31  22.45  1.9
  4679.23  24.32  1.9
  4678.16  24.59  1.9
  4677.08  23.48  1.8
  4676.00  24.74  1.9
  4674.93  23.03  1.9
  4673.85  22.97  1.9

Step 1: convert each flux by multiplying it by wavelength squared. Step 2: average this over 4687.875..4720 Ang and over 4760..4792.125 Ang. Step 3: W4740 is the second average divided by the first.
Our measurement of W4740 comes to 0.94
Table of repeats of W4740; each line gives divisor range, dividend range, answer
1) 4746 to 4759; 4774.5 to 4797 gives 0.95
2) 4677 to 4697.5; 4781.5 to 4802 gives 0.96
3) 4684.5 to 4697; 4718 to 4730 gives 1.02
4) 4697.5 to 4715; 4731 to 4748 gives 1.02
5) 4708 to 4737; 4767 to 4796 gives 0.93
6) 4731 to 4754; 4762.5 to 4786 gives 0.94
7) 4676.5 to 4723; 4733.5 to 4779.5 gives 0.97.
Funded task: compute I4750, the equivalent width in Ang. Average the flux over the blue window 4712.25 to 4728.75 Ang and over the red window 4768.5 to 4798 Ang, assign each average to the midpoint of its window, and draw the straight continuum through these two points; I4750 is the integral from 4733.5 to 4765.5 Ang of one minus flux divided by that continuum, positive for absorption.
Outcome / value 0.7 Ang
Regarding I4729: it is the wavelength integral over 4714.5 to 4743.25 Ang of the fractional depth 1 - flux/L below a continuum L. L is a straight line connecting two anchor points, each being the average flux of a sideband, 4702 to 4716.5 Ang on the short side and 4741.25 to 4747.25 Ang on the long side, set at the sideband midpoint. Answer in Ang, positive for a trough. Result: -1.1 Ang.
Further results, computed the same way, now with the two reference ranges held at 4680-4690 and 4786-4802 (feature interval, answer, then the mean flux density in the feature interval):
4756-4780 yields 0.9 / 22.7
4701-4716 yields 0.6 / 23.4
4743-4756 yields 0.0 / 23.8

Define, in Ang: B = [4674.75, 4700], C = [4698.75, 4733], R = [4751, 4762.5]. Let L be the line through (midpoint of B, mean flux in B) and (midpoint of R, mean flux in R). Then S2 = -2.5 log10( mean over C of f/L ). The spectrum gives -0.011 mag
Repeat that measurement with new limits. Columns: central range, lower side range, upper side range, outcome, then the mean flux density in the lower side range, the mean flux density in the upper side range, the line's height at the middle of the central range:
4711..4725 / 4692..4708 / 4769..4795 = -0.06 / 24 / 22.3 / 23.6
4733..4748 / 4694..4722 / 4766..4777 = -0.01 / 24.3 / 22.7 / 23.5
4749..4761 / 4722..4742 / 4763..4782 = 0.00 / 24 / 22.5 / 23.1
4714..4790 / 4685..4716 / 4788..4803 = 0.01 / 24.1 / 23.1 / 23.6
